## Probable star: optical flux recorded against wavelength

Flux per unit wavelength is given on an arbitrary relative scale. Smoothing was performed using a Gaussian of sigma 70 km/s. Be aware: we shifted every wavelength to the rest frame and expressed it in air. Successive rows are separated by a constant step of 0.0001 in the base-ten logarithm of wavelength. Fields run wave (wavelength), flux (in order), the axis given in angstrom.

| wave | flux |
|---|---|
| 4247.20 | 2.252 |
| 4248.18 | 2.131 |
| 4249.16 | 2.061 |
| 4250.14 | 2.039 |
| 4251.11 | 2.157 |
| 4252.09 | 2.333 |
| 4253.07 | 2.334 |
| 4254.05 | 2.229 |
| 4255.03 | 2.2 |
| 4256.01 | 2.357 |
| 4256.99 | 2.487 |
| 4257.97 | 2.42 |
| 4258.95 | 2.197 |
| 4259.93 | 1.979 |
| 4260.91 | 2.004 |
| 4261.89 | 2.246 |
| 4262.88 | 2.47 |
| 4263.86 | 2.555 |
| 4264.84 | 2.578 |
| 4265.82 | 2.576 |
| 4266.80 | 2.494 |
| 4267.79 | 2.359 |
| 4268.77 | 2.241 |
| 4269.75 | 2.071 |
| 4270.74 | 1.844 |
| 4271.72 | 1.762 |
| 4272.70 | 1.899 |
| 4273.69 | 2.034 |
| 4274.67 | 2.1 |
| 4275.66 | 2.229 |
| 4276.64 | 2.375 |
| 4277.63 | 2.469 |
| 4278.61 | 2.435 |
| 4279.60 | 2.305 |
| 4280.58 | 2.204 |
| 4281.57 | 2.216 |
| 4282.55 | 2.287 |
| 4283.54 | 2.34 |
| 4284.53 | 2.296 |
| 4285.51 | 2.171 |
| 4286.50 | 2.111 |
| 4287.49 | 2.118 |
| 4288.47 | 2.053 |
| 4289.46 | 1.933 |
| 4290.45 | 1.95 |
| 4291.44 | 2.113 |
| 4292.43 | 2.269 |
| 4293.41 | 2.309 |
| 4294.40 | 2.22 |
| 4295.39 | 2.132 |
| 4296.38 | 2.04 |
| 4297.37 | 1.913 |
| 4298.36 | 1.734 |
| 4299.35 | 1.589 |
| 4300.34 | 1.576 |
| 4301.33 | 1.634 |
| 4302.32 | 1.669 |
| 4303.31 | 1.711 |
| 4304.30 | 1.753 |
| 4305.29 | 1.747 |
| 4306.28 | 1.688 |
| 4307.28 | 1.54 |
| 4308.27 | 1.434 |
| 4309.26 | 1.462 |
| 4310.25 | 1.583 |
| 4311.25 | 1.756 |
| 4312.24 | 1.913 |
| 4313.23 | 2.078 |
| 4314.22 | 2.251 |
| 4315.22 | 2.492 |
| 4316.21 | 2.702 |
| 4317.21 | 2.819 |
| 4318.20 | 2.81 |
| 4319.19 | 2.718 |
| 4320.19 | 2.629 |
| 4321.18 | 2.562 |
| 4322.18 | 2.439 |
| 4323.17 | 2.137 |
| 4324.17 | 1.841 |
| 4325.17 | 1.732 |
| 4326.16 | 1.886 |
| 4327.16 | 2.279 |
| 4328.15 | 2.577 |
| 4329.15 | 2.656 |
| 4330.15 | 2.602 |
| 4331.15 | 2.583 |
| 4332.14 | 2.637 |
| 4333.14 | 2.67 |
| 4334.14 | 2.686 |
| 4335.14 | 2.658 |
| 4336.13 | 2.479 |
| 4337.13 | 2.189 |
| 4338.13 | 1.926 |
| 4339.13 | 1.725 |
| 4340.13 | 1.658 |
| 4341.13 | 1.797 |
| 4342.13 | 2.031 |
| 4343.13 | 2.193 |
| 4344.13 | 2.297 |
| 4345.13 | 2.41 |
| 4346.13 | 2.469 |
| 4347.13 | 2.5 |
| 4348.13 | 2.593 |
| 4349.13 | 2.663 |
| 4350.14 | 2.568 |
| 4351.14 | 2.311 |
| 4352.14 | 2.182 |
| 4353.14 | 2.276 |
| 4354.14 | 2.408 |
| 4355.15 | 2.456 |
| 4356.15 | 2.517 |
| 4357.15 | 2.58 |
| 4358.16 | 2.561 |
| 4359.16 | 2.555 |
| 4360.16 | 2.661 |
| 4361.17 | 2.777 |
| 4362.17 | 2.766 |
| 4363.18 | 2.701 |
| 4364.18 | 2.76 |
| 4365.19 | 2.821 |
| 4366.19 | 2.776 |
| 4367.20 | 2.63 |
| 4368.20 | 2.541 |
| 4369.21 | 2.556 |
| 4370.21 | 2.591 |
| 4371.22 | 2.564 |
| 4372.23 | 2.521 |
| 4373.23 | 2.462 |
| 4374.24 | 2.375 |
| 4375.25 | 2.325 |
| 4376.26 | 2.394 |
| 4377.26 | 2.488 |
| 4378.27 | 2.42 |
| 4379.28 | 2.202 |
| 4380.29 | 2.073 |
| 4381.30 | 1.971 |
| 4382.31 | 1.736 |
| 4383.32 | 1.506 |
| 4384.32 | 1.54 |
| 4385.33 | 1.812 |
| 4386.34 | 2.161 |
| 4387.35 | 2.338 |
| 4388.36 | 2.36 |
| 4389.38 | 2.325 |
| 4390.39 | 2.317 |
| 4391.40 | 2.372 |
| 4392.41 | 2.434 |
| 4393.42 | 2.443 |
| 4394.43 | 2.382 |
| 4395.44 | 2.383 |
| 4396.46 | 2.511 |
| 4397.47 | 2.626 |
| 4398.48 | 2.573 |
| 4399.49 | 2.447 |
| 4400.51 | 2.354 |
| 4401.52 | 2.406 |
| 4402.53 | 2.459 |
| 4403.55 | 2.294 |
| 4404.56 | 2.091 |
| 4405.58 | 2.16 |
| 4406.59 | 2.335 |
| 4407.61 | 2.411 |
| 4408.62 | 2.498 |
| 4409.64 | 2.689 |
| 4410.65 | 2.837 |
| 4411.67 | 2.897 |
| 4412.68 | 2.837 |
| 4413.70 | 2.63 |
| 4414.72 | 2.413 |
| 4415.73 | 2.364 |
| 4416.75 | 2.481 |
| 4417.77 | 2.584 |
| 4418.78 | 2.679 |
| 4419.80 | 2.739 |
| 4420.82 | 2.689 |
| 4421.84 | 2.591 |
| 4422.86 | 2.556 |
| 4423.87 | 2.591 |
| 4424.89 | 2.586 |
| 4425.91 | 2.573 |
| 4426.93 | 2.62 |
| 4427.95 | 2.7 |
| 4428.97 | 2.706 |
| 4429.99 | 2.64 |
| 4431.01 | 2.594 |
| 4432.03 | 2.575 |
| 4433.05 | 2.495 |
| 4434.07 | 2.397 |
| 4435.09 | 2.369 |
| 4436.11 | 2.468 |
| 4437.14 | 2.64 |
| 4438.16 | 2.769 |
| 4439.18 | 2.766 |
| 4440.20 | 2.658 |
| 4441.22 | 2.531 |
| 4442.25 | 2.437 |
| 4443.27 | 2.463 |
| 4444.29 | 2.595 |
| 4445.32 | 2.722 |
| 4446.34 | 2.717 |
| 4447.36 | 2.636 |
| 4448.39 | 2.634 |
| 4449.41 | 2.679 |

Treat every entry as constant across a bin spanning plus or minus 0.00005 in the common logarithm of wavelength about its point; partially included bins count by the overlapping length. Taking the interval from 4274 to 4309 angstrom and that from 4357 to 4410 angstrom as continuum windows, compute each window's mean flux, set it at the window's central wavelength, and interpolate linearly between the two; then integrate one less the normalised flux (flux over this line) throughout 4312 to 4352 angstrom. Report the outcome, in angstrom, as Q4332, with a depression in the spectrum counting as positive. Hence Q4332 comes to -3.2 angstrom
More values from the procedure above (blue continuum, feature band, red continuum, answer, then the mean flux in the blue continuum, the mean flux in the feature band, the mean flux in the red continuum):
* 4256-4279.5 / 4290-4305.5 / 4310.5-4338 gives 2.8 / 2.26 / 1.9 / 2.39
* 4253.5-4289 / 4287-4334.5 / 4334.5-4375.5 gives 4.5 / 2.24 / 2.12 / 2.44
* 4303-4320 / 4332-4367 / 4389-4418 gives -3.4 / 2.04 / 2.44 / 2.47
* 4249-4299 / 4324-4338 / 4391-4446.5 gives -0.3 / 2.2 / 2.39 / 2.54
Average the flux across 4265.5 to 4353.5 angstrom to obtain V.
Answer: 2.17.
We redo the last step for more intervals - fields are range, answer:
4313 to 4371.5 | 2.44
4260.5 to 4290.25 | 2.22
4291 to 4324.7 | 2.04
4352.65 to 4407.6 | 2.39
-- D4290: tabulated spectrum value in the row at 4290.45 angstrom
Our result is 1.95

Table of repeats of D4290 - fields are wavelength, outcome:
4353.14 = 2.276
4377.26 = 2.488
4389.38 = 2.325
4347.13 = 2.5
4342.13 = 2.031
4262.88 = 2.47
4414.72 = 2.413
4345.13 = 2.41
